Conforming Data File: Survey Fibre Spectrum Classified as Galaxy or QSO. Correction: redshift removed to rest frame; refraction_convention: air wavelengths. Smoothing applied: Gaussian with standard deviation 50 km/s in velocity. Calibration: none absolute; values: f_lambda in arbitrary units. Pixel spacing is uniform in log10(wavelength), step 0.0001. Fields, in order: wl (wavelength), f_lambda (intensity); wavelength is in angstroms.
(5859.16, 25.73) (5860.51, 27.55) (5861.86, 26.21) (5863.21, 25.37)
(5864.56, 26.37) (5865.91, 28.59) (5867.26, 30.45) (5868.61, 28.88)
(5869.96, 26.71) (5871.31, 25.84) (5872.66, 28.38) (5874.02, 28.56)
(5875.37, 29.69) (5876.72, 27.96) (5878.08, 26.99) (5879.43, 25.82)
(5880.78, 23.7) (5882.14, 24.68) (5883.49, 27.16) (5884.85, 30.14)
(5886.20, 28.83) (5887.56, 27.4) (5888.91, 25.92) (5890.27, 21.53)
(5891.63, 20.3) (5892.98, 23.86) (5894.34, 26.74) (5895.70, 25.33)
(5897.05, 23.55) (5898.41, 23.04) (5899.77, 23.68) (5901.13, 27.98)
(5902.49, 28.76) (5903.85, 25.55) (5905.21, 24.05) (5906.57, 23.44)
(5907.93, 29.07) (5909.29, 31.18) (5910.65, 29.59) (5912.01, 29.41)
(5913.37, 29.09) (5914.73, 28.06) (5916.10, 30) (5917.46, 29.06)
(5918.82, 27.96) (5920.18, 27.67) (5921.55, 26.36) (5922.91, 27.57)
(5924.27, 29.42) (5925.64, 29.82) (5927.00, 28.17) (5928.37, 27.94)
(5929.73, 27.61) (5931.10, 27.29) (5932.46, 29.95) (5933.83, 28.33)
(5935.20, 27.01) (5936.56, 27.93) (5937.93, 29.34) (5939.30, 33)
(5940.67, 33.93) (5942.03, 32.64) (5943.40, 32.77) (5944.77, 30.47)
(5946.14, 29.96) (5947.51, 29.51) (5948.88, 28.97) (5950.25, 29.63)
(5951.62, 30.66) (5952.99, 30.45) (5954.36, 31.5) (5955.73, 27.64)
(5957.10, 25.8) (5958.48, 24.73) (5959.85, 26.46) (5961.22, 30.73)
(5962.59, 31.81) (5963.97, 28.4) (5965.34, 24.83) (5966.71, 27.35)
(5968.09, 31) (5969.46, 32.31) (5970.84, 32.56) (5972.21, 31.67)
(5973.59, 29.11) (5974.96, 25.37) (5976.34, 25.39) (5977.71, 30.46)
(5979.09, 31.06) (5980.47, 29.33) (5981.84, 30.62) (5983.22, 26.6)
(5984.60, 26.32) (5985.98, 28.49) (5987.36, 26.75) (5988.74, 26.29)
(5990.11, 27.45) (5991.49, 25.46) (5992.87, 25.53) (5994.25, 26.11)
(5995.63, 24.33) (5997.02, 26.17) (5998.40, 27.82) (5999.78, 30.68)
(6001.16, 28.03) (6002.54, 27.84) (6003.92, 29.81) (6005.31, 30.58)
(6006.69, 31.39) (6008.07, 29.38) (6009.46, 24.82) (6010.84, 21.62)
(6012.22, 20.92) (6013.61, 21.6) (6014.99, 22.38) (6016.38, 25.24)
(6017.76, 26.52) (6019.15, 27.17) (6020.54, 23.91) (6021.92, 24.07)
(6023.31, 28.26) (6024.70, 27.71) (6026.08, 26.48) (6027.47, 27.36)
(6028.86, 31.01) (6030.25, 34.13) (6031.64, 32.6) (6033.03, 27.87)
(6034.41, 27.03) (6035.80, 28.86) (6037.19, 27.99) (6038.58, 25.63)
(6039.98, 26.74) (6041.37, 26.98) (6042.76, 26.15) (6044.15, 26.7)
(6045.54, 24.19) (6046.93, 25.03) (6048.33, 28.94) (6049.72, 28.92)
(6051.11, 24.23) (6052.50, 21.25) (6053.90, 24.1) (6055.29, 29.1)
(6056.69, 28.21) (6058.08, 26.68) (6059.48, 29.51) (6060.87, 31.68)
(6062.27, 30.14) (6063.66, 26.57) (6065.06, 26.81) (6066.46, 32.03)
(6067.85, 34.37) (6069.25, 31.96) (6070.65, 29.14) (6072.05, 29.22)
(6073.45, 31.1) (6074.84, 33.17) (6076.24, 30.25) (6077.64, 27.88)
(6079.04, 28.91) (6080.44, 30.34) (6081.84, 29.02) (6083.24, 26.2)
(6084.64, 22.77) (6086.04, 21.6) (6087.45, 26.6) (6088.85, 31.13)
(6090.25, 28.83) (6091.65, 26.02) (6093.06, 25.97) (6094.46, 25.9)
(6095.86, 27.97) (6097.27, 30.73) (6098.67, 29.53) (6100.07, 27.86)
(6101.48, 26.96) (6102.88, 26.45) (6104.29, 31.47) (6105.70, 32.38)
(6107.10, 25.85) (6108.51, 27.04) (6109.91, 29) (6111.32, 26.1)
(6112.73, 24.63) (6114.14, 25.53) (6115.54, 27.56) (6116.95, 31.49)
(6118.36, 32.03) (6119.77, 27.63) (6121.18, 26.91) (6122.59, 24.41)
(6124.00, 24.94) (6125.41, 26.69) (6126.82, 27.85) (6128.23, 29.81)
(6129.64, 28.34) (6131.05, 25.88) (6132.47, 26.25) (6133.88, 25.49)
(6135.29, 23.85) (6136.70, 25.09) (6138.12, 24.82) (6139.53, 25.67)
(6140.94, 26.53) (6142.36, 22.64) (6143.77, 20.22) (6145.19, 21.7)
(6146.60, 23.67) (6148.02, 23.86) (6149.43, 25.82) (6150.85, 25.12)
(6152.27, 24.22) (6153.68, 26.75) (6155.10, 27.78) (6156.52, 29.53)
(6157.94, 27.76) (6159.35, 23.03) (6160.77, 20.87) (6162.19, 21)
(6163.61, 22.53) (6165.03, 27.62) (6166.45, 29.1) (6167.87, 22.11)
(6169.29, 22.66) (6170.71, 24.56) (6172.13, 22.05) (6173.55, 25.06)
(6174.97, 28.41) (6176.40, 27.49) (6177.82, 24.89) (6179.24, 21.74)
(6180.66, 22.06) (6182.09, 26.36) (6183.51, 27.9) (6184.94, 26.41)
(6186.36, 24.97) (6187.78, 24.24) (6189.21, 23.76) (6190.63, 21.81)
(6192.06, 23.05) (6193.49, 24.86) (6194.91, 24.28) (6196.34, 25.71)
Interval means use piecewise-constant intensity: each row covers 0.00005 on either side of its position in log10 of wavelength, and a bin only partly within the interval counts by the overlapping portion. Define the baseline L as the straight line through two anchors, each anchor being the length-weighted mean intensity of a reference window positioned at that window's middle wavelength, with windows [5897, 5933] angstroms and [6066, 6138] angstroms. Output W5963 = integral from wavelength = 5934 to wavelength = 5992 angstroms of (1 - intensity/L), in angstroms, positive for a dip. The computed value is -2.8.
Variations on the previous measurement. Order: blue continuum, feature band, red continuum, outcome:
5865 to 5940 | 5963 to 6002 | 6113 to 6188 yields -1.9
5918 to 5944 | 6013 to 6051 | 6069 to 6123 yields 2.1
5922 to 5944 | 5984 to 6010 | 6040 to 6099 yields 1.1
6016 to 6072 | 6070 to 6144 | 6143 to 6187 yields -3.3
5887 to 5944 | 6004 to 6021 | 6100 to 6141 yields 1.1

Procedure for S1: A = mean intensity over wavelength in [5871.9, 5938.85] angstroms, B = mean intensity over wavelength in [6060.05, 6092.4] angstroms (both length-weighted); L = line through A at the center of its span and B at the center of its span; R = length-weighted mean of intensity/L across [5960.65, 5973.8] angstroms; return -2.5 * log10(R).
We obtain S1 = -0.08 mag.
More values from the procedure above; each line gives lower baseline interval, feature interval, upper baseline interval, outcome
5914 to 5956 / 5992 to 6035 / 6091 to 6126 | 0.061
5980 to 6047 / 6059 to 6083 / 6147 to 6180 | -0.148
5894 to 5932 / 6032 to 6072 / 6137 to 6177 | -0.078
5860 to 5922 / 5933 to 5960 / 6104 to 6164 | -0.112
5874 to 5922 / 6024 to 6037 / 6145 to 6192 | -0.136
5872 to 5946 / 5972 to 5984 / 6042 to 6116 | -0.036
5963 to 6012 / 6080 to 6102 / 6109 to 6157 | -0.027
